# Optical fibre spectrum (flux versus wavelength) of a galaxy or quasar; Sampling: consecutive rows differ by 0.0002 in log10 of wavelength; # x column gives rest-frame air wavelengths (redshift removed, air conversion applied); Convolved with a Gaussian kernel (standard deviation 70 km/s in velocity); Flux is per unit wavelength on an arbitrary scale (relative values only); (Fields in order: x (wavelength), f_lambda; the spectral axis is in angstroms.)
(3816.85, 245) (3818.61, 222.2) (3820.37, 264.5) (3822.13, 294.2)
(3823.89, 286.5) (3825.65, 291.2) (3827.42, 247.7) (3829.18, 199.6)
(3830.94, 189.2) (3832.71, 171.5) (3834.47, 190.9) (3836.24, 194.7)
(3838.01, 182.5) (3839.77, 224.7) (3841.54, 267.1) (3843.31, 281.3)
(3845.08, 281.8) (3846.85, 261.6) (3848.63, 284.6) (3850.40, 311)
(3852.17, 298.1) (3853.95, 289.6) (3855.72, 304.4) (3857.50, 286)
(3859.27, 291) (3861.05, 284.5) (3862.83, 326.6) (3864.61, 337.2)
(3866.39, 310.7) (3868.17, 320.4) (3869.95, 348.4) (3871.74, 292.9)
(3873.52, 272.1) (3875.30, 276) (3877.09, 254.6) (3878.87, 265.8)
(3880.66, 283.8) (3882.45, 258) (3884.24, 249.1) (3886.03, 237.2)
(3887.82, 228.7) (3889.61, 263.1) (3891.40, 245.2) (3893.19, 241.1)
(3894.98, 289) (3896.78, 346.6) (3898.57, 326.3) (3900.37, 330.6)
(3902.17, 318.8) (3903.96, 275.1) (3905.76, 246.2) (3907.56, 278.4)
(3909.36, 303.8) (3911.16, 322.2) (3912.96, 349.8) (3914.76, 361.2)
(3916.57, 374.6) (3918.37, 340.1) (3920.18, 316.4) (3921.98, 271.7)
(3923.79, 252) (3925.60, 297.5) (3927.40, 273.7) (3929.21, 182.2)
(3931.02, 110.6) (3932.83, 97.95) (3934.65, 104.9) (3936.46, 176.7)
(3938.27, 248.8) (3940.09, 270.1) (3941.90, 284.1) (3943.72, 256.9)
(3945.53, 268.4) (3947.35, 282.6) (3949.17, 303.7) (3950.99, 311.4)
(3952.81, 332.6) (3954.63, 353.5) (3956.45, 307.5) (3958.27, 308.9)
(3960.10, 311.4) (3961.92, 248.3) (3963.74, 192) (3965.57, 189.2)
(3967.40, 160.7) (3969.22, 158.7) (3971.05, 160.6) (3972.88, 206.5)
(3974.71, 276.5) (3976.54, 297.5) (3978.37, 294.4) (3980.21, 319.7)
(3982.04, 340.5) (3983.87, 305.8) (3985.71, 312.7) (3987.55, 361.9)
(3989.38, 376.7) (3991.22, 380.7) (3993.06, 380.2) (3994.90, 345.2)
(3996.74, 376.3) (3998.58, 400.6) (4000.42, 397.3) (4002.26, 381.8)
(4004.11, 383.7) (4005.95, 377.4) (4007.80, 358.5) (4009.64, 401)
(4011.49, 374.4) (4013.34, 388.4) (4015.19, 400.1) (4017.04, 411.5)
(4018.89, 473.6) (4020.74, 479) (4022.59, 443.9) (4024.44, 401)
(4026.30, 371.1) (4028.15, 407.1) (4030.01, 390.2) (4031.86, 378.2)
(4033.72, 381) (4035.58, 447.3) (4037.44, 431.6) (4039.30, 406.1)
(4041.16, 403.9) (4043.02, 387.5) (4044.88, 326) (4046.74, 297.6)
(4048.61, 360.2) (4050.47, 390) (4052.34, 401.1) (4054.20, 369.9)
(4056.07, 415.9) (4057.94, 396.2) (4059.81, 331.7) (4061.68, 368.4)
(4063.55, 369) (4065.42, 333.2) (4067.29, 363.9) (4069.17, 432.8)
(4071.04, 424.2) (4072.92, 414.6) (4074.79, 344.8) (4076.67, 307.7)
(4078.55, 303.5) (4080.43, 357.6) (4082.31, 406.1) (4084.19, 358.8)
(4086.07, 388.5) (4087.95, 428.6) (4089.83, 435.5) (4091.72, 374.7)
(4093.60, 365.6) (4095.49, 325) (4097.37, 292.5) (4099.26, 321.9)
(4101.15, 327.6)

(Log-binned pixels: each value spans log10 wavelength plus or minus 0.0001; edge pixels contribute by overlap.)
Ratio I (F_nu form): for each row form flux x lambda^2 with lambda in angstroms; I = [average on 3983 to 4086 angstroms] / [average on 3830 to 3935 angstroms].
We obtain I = 1.52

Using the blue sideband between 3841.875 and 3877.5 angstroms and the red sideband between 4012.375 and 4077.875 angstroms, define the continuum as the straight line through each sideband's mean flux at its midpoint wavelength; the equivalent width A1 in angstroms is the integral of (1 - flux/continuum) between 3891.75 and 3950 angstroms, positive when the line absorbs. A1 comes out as 9.7 angstroms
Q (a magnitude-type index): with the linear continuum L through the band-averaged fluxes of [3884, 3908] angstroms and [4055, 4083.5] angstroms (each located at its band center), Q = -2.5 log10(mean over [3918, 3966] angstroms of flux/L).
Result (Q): 0.19 mag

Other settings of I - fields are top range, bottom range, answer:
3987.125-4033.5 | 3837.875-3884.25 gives 1.49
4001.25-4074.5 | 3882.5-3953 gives 1.54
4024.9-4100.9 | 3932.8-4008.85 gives 1.34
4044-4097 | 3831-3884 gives 1.51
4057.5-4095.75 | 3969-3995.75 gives 1.28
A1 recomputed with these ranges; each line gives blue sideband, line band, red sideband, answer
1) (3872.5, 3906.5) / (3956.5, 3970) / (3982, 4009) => 4.30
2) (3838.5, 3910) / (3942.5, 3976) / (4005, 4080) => 7.71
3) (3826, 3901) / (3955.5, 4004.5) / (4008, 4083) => 6.25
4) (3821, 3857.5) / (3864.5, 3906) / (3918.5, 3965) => -4.76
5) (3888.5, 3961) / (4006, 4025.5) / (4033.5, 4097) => -3.92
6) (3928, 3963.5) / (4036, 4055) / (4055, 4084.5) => -1.79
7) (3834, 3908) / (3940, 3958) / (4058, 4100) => 0.73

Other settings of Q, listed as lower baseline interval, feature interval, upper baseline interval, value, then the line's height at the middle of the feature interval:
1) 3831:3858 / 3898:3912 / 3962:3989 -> -0.17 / 255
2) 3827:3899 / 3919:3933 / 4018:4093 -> 0.29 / 307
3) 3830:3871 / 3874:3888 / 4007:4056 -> 0.13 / 292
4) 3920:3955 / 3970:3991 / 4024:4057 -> 0.03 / 305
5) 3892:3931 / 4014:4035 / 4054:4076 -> -0.16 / 357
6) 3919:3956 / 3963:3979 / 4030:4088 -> 0.32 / 286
